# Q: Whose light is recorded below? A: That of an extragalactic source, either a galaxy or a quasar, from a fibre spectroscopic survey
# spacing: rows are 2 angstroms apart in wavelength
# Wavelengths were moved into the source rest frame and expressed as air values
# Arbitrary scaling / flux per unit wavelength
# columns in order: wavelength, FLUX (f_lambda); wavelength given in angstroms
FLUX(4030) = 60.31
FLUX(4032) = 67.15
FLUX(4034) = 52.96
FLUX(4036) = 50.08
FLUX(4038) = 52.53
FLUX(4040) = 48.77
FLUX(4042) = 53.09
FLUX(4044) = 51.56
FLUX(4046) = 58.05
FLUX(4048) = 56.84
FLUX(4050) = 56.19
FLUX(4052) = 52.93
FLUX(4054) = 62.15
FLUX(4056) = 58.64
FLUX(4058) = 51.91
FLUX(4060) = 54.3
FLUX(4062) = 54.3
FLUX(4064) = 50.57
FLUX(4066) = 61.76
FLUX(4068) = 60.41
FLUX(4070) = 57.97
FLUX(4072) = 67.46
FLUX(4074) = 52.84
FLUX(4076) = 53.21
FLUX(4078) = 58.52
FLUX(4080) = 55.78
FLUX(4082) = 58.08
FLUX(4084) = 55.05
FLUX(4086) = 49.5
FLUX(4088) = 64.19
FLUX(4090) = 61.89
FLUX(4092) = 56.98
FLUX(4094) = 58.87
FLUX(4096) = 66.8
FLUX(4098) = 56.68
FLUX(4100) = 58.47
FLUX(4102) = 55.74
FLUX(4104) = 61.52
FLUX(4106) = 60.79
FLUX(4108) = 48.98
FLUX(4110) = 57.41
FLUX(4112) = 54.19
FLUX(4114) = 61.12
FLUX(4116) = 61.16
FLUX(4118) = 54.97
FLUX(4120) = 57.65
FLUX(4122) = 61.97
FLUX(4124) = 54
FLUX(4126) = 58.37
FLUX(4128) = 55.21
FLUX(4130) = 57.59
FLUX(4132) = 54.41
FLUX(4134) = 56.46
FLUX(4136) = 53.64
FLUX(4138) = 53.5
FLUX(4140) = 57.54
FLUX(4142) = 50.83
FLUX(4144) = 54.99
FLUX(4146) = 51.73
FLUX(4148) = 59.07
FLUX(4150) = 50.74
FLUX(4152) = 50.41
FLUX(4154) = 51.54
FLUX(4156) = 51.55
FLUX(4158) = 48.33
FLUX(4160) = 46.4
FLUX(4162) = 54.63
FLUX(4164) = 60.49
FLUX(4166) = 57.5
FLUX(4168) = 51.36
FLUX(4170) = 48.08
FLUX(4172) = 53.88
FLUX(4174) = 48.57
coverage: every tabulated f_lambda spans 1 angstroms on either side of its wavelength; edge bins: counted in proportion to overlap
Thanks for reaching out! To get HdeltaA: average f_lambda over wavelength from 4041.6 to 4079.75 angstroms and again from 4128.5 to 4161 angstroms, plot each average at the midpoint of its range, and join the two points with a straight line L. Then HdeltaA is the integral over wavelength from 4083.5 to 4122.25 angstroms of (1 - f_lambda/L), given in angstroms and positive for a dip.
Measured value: -2.40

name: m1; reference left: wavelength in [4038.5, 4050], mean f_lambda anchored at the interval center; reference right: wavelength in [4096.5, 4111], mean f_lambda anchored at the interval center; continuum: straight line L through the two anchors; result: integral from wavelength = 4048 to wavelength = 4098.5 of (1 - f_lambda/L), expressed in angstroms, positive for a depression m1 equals -1.72 angstroms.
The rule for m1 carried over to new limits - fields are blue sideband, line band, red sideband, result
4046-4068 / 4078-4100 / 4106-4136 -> -0.7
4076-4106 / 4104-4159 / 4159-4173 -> 0.3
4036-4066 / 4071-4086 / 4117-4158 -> -0.6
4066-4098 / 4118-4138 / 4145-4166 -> -0.5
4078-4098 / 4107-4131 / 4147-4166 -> -0.4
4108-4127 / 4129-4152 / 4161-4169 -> 0.9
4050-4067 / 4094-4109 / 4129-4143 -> -0.9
